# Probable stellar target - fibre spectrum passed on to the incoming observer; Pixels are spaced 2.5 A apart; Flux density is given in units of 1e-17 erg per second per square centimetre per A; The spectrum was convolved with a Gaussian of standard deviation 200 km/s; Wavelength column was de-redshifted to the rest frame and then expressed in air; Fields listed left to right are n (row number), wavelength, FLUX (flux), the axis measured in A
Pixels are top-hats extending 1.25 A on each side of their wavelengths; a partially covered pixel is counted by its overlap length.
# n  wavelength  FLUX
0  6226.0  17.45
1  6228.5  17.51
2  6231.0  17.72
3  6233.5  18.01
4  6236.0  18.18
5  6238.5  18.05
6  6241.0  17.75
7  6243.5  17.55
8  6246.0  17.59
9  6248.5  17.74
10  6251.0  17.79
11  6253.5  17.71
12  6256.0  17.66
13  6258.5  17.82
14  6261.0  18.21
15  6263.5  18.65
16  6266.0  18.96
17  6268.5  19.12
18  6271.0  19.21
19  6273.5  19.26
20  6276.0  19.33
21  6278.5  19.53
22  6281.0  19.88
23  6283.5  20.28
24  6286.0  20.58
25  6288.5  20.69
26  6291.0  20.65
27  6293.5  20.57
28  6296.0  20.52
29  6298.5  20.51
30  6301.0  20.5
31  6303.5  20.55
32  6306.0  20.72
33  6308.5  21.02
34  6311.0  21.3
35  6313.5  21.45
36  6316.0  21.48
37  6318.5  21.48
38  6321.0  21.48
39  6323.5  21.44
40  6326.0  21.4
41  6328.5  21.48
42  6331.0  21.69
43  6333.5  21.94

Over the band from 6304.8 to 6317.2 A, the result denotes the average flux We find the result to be 21.2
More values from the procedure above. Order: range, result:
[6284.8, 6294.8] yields 20.6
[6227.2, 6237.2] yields 17.9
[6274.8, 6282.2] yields 19.6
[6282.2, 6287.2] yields 20.4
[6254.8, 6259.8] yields 17.7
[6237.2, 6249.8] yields 17.7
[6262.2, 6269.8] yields 18.9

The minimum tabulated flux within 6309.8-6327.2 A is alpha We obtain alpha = 21.3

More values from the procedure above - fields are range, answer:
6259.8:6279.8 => 18.21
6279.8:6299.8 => 19.88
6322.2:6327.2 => 21.4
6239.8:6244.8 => 17.55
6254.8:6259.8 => 17.66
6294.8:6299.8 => 20.51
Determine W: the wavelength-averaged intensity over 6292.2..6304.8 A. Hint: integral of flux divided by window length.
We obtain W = 20.5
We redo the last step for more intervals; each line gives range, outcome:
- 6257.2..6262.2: 18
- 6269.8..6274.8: 19.2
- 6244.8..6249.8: 17.7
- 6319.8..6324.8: 21.5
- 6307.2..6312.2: 21.2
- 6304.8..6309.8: 20.9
